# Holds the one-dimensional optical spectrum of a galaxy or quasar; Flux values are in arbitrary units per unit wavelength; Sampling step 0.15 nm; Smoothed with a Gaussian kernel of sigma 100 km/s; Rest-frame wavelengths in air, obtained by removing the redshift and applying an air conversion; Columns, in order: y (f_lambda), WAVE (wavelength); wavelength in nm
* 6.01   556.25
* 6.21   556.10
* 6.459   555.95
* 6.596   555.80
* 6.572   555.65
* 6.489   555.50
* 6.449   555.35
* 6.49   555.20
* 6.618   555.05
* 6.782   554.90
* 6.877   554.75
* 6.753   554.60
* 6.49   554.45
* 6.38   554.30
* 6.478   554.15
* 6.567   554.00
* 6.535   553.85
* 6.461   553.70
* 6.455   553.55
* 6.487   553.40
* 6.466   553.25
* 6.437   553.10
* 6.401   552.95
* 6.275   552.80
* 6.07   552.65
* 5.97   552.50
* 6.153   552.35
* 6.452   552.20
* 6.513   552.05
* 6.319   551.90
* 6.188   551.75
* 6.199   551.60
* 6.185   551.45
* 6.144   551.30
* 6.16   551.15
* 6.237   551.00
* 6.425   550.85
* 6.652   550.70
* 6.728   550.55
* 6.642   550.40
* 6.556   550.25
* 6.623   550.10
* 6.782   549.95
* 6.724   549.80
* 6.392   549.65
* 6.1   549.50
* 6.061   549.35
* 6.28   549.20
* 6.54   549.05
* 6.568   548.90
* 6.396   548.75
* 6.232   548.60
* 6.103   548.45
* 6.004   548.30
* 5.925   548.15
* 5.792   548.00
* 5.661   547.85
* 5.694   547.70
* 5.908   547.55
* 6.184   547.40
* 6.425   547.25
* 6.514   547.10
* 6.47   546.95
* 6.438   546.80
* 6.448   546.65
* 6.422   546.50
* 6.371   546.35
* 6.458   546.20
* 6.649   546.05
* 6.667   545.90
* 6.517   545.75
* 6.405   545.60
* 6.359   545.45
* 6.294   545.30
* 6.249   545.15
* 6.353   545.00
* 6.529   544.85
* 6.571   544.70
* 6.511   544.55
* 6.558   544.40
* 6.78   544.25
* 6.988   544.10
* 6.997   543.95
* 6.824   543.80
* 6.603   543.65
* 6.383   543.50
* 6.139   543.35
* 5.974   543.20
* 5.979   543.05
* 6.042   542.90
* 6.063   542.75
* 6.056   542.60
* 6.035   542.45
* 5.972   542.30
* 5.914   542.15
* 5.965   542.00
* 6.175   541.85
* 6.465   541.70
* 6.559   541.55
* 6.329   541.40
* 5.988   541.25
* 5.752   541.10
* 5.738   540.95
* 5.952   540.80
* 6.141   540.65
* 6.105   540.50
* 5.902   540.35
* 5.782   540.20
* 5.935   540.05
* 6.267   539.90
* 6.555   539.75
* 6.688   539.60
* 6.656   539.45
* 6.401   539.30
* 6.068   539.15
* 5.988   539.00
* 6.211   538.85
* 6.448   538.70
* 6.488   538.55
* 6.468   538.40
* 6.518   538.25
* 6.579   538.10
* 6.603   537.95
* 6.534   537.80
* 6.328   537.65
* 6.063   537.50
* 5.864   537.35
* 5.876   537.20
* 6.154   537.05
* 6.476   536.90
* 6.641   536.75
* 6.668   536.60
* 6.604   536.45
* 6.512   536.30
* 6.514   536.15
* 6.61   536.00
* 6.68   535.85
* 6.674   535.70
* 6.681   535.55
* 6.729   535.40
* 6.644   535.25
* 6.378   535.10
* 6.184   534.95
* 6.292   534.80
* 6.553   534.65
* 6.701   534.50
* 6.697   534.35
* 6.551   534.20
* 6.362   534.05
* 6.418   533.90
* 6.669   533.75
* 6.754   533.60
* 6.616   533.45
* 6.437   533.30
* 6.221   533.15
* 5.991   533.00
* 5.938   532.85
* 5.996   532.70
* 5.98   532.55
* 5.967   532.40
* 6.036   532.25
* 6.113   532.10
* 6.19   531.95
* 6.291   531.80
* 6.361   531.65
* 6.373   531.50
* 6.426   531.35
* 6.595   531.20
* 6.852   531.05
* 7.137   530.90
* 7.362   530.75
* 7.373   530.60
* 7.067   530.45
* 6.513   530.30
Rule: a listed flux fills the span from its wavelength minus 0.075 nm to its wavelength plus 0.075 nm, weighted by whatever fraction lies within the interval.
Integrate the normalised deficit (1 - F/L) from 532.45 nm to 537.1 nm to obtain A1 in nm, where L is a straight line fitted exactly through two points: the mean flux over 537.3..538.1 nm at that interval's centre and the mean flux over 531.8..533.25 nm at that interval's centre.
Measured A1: -0.21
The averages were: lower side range 6.07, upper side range 6.32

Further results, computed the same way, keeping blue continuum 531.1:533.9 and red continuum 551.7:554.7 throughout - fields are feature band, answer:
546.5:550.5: 0.05 nm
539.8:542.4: 0.11 nm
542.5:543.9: 0.02 nm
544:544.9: -0.05 nm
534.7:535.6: -0.03 nm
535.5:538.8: -0.07 nm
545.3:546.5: -0.02 nm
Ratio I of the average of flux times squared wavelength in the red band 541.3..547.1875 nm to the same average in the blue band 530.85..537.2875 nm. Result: 1.03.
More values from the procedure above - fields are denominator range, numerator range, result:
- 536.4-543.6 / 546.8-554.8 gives 1.06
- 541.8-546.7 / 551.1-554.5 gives 1.03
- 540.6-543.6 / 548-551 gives 1.08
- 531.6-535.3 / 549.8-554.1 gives 1.08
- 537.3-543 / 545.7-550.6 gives 1.05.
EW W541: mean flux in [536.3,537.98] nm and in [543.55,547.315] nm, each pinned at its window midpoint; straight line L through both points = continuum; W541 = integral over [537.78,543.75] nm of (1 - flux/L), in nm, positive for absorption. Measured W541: 0.20 nm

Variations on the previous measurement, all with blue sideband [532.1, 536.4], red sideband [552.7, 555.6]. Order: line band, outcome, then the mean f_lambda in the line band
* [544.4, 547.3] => 0.01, 6.46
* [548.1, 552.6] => 0.11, 6.34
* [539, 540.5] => 0.05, 6.23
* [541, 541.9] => 0.04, 6.2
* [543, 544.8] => -0.02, 6.53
